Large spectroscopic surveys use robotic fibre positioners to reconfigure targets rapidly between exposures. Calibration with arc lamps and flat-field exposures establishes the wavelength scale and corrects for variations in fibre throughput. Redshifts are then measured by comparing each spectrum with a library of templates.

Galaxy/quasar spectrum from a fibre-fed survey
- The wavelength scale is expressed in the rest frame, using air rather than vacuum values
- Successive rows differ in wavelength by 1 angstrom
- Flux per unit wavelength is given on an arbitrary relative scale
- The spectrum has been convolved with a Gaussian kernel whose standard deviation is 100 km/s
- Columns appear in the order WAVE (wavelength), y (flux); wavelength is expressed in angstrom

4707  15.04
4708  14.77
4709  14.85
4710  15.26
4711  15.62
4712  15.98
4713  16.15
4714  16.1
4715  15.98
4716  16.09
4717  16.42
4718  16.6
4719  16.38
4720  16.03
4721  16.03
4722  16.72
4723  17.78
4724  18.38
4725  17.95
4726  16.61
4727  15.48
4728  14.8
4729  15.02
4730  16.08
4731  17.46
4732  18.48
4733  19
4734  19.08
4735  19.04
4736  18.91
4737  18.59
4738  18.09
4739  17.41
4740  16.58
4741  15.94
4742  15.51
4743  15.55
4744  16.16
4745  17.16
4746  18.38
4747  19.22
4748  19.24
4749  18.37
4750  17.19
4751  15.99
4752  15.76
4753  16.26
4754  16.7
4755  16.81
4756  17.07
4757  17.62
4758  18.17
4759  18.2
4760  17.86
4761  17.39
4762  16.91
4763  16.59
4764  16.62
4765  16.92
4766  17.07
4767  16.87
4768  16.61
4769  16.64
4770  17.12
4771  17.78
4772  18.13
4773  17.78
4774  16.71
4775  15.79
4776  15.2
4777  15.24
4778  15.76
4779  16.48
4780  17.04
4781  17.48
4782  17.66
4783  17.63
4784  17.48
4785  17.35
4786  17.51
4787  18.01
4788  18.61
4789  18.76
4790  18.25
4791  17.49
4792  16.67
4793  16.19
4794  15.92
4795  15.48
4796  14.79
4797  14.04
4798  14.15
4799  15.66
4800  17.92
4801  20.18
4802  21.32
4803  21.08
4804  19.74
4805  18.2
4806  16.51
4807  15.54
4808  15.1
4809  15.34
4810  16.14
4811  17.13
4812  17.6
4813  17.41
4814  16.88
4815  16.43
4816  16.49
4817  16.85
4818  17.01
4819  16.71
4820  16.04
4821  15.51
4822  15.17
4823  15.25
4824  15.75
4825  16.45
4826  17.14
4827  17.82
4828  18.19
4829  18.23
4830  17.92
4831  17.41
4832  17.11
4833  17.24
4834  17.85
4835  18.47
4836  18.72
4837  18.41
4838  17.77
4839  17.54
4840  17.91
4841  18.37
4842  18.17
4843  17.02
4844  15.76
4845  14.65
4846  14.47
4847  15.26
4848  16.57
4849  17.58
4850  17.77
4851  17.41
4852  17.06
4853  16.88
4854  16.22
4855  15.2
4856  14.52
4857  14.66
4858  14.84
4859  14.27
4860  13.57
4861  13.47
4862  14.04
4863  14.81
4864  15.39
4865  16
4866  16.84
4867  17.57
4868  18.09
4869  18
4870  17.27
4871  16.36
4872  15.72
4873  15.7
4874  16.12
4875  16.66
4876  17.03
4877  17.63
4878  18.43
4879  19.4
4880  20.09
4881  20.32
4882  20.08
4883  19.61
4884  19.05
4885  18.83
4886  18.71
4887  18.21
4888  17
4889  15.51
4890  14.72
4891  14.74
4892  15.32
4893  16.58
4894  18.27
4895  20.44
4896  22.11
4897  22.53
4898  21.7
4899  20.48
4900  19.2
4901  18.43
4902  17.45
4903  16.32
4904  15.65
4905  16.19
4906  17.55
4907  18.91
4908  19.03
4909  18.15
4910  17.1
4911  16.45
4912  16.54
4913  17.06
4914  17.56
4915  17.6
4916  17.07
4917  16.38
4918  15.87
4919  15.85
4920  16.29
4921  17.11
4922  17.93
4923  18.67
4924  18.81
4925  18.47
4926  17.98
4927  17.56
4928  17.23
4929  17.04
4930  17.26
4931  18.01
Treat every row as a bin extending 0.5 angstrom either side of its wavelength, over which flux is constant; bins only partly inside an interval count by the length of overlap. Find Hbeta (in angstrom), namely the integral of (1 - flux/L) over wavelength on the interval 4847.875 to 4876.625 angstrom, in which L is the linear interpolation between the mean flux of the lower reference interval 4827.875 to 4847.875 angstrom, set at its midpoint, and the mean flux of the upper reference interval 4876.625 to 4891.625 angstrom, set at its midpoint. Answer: 2.7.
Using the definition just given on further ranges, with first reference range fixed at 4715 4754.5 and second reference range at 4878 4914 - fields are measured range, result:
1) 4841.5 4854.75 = 1.0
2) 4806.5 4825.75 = 1.5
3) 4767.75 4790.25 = 0.3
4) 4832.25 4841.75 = -0.1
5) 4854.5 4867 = 2.1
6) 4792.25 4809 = 0.6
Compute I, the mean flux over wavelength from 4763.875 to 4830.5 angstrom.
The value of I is 17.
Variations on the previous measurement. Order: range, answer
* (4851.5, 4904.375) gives 17.2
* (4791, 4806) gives 17.2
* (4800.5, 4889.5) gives 17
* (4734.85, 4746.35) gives 17.2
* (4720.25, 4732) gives 16.6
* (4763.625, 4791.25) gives 17.1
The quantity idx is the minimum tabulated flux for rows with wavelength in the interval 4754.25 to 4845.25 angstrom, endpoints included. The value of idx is 14.04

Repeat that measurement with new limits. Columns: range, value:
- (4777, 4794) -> 15.24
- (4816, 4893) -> 13.47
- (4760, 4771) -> 16.59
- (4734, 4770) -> 15.51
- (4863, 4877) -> 14.81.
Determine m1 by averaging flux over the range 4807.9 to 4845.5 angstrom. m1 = 17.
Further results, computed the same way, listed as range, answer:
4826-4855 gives 17.2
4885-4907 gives 18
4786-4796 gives 17.2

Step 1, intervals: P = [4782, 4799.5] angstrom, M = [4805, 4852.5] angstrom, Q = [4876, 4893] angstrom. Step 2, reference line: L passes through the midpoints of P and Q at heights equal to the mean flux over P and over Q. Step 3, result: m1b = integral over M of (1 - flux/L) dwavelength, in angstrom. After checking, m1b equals 0.89 angstrom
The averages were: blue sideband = 16.7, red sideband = 17.9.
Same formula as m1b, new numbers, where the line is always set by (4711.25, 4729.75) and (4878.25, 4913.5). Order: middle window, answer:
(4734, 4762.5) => -1.28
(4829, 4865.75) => 2.64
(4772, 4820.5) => 0.48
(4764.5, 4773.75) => -0.18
